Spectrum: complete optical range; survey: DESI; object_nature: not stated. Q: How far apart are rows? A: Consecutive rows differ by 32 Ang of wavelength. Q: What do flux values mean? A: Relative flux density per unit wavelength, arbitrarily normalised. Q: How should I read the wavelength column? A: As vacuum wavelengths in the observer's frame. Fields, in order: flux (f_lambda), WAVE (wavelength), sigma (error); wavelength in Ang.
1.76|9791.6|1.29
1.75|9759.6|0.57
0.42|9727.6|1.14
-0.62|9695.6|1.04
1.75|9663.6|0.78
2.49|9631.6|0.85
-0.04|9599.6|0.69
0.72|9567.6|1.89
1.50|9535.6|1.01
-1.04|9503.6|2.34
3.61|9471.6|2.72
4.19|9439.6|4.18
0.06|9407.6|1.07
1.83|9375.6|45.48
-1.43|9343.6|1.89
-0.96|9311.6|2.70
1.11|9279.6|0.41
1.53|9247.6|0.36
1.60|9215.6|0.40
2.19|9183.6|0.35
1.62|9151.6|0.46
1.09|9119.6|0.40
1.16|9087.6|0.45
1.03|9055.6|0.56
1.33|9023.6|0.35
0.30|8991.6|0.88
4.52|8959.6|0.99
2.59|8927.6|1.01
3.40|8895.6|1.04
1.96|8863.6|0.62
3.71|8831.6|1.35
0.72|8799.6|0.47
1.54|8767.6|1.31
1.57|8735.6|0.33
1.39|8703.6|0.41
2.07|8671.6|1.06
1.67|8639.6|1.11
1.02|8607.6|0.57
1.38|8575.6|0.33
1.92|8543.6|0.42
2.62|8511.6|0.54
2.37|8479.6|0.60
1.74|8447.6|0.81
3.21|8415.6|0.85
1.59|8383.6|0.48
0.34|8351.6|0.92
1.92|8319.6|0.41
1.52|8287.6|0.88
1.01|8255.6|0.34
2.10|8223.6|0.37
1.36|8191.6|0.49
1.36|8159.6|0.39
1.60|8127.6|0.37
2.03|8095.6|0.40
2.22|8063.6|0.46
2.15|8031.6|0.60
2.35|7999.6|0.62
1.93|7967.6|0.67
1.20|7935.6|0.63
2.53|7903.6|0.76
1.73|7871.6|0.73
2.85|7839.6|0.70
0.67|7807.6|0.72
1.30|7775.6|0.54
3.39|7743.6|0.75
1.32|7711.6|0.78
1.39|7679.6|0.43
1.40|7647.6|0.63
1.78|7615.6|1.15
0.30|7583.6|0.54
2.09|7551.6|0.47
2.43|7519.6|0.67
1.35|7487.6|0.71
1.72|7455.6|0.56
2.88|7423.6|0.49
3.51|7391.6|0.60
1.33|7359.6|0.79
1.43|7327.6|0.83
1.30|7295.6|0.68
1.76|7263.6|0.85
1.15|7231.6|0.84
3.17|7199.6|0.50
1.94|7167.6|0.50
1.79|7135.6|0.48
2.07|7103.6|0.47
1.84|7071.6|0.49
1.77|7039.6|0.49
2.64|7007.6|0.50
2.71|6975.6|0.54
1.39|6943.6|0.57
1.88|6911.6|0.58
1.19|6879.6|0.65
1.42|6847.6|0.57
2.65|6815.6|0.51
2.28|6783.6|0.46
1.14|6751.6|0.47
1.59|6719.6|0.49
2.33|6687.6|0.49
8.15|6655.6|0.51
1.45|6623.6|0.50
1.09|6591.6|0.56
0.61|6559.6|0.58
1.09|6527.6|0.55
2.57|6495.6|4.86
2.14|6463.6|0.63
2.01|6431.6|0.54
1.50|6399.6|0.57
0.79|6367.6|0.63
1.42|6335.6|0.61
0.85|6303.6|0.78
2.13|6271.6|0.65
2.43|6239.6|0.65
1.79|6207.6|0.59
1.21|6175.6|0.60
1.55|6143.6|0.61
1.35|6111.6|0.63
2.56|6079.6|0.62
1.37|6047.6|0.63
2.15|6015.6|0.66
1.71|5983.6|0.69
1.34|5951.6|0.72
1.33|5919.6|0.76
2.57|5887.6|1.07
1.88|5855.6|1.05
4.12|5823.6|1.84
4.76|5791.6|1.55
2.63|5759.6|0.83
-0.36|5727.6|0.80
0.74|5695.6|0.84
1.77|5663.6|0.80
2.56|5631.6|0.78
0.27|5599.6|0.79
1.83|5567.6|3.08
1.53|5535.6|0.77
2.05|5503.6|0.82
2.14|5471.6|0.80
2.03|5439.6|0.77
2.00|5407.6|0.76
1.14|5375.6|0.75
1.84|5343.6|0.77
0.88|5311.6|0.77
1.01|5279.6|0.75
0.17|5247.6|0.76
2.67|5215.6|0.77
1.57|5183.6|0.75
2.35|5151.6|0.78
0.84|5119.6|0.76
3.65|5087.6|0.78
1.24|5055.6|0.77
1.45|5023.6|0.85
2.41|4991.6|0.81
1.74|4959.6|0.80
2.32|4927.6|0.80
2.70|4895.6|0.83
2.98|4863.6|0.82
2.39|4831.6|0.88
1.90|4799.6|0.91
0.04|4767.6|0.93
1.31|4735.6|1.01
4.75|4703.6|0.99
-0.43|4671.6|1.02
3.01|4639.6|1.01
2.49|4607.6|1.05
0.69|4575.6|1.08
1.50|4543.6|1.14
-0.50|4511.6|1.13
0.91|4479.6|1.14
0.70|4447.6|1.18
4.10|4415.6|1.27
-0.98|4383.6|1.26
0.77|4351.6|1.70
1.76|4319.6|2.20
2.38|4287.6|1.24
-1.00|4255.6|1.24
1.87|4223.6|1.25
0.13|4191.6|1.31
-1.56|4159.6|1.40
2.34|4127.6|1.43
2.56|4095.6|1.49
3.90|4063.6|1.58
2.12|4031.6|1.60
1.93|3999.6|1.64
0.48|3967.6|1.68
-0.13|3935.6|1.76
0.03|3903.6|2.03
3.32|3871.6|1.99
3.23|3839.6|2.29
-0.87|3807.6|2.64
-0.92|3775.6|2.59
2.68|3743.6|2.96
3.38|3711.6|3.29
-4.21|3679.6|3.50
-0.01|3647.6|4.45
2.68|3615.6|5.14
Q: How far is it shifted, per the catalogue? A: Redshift 0.79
